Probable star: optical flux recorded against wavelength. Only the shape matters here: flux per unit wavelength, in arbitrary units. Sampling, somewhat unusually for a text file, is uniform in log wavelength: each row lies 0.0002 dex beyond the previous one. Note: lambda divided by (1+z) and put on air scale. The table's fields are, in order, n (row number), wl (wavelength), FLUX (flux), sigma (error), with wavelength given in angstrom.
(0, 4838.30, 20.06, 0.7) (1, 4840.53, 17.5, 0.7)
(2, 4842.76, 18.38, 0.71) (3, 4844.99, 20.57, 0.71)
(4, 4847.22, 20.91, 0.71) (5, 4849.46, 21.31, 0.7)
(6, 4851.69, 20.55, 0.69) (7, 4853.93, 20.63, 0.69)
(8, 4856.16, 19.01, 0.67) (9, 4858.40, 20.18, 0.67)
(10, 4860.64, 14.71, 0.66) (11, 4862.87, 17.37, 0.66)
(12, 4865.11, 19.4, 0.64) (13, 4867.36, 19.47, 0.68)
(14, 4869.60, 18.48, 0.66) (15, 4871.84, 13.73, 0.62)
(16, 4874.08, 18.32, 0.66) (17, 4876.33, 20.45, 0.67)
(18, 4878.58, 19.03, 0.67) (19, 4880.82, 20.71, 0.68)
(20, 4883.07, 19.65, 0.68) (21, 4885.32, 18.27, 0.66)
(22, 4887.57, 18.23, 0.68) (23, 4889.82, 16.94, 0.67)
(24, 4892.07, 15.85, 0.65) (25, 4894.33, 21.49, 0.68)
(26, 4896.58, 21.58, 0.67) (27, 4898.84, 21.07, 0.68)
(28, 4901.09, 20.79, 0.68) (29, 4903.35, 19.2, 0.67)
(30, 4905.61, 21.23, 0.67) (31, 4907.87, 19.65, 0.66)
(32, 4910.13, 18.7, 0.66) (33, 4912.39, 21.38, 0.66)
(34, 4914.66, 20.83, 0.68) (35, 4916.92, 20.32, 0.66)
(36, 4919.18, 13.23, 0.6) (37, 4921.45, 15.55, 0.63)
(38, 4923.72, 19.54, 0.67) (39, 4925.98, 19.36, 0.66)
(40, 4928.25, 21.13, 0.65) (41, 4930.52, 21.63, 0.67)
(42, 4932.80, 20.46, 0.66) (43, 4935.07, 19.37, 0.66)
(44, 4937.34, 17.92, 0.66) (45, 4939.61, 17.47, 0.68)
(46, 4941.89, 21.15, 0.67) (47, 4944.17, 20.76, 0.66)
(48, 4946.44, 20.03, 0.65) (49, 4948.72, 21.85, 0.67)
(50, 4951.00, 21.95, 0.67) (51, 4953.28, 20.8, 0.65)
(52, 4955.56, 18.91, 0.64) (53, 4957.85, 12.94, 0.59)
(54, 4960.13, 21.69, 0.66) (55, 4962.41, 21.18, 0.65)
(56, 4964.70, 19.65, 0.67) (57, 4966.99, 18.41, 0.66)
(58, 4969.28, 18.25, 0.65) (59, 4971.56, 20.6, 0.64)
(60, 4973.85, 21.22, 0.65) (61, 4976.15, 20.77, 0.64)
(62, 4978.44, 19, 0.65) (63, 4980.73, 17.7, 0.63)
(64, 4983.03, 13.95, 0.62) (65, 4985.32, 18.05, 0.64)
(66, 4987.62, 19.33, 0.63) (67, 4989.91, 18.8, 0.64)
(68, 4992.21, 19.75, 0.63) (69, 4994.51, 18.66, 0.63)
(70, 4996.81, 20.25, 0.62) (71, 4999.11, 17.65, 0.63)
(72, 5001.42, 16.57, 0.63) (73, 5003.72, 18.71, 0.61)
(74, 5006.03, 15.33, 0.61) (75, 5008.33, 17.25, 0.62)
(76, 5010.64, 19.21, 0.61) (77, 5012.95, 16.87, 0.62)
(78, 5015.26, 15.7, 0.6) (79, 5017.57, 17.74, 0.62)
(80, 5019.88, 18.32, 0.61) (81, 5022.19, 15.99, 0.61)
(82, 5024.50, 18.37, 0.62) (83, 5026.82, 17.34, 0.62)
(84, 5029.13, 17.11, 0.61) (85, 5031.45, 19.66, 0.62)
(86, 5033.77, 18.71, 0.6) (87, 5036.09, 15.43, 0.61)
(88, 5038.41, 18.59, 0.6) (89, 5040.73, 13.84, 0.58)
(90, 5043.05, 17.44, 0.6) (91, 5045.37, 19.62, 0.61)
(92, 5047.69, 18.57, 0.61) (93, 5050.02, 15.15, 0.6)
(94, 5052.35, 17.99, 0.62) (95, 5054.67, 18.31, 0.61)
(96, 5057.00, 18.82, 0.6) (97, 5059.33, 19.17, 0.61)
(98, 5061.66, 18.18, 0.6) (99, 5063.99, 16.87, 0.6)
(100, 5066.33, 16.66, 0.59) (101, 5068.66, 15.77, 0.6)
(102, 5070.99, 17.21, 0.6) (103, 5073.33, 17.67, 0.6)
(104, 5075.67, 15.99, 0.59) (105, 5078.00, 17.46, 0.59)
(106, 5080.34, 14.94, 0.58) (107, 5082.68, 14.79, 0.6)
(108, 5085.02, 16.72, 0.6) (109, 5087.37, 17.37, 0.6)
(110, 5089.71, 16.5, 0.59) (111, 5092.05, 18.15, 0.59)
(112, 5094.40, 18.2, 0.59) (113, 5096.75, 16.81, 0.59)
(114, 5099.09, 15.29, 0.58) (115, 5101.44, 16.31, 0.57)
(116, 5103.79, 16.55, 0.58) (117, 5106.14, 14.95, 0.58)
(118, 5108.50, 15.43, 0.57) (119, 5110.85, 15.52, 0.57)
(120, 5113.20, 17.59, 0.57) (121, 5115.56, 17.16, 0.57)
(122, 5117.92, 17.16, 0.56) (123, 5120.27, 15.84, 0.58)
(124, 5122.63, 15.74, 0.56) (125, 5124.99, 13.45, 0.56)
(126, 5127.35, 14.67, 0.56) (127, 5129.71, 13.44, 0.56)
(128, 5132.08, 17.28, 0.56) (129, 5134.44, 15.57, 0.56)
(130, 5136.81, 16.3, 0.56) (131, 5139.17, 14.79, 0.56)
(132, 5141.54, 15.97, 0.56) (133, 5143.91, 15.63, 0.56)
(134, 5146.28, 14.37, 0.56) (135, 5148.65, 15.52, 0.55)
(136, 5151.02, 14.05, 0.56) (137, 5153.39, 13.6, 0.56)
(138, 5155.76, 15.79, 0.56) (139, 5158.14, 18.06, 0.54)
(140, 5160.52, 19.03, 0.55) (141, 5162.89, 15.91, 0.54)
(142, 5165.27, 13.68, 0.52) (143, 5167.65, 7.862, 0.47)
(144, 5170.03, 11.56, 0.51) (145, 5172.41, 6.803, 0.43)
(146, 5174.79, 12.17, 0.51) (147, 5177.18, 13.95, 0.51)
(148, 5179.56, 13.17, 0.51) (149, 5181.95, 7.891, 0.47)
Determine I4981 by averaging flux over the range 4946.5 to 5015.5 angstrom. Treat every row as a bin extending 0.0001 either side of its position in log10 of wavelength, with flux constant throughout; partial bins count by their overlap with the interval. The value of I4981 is 18.8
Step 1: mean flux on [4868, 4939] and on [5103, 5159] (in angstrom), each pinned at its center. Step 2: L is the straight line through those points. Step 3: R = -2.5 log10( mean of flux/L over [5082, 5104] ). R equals -0.036 mag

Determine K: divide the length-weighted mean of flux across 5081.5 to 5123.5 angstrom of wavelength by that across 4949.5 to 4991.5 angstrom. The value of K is 0.86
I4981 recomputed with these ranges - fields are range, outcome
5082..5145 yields 16.1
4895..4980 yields 19.7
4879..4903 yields 19.4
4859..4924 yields 18.8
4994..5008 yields 17.8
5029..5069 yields 17.6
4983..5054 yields 17.7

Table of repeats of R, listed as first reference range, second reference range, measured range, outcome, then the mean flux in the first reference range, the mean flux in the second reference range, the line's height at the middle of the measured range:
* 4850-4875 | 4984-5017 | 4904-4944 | -0.07 mag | 18.4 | 18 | 18.2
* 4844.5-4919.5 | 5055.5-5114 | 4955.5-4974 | -0.05 mag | 19.3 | 16.8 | 18.2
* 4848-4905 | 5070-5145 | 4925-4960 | -0.09 mag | 19.1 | 16.1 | 18.2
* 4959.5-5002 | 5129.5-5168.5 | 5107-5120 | -0.03 mag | 19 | 15.2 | 16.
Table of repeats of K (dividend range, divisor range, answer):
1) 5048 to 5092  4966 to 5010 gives 0.92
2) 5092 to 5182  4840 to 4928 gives 0.78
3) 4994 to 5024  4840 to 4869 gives 0.91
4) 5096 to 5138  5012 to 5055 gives 0.91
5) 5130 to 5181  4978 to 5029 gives 0.81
